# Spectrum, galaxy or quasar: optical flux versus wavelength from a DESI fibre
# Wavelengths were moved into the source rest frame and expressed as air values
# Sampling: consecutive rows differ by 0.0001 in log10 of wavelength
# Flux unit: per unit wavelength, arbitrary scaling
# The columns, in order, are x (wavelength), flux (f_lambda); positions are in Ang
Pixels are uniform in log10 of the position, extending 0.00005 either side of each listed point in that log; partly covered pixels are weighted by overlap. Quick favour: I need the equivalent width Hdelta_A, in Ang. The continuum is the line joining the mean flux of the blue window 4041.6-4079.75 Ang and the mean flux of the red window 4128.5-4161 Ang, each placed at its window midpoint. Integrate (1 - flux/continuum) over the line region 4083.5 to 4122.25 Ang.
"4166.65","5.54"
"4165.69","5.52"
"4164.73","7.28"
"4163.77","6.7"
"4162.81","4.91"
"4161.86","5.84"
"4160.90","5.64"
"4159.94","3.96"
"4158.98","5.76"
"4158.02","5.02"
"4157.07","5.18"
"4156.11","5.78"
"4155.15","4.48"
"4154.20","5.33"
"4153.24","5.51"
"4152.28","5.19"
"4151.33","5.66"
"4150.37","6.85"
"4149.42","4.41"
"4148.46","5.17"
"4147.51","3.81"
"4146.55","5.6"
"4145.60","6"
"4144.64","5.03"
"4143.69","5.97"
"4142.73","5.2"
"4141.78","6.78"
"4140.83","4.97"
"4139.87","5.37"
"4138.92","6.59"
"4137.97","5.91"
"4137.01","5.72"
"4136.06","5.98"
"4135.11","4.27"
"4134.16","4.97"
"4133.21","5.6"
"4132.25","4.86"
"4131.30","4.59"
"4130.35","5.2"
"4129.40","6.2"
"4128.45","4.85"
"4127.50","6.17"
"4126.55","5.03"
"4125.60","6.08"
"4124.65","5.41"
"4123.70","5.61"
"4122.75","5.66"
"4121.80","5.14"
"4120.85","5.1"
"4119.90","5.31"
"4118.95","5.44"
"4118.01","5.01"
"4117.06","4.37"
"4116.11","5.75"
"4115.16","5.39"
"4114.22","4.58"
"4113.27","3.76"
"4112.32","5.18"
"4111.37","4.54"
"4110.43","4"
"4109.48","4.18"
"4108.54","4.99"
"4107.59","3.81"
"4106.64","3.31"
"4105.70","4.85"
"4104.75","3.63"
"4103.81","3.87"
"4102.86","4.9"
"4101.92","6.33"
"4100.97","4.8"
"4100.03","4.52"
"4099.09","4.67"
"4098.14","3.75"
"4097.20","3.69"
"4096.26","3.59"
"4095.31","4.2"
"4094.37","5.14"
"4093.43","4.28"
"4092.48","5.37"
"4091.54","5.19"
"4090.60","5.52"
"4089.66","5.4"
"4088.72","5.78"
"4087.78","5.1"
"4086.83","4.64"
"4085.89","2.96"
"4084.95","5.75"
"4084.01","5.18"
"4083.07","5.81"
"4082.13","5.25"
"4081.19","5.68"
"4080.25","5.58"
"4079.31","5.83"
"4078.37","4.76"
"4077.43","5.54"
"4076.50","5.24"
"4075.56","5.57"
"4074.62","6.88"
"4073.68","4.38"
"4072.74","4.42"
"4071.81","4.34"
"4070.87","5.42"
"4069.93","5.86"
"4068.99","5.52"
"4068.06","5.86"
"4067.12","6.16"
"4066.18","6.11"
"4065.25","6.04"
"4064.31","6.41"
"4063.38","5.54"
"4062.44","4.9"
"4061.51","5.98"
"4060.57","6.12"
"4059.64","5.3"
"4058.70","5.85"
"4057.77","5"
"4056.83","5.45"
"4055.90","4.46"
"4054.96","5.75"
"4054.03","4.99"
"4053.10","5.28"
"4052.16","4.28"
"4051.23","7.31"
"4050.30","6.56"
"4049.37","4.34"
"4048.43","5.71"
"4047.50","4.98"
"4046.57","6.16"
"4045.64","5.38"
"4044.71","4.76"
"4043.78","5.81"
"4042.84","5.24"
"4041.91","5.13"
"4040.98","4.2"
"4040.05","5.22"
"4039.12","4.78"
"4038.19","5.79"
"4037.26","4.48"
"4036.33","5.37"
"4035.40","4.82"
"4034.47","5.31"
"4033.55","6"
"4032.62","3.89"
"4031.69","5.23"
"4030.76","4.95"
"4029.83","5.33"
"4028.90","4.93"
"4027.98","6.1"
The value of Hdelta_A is 5.1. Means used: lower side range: 5.48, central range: 4.71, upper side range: 5.36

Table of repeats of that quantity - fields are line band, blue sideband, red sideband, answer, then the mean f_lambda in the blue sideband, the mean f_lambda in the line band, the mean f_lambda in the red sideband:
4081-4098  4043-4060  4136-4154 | 1.80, 5.4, 4.88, 5.55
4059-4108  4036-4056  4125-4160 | 2.14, 5.28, 5.09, 5.4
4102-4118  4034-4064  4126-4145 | 2.71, 5.33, 4.51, 5.47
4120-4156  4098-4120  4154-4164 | -2.91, 4.62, 5.41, 5.3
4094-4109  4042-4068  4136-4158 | 3.11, 5.55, 4.37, 5.48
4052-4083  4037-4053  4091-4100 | -3.44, 5.31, 5.46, 4.44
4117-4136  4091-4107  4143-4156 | -1.31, 4.49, 5.28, 5.32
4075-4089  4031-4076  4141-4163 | 0.32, 5.38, 5.25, 5.35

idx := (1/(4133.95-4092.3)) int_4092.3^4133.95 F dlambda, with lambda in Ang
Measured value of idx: 4.83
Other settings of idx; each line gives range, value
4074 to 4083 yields 5.58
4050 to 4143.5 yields 5.19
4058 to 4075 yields 5.6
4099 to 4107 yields 4.56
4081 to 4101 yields 4.82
